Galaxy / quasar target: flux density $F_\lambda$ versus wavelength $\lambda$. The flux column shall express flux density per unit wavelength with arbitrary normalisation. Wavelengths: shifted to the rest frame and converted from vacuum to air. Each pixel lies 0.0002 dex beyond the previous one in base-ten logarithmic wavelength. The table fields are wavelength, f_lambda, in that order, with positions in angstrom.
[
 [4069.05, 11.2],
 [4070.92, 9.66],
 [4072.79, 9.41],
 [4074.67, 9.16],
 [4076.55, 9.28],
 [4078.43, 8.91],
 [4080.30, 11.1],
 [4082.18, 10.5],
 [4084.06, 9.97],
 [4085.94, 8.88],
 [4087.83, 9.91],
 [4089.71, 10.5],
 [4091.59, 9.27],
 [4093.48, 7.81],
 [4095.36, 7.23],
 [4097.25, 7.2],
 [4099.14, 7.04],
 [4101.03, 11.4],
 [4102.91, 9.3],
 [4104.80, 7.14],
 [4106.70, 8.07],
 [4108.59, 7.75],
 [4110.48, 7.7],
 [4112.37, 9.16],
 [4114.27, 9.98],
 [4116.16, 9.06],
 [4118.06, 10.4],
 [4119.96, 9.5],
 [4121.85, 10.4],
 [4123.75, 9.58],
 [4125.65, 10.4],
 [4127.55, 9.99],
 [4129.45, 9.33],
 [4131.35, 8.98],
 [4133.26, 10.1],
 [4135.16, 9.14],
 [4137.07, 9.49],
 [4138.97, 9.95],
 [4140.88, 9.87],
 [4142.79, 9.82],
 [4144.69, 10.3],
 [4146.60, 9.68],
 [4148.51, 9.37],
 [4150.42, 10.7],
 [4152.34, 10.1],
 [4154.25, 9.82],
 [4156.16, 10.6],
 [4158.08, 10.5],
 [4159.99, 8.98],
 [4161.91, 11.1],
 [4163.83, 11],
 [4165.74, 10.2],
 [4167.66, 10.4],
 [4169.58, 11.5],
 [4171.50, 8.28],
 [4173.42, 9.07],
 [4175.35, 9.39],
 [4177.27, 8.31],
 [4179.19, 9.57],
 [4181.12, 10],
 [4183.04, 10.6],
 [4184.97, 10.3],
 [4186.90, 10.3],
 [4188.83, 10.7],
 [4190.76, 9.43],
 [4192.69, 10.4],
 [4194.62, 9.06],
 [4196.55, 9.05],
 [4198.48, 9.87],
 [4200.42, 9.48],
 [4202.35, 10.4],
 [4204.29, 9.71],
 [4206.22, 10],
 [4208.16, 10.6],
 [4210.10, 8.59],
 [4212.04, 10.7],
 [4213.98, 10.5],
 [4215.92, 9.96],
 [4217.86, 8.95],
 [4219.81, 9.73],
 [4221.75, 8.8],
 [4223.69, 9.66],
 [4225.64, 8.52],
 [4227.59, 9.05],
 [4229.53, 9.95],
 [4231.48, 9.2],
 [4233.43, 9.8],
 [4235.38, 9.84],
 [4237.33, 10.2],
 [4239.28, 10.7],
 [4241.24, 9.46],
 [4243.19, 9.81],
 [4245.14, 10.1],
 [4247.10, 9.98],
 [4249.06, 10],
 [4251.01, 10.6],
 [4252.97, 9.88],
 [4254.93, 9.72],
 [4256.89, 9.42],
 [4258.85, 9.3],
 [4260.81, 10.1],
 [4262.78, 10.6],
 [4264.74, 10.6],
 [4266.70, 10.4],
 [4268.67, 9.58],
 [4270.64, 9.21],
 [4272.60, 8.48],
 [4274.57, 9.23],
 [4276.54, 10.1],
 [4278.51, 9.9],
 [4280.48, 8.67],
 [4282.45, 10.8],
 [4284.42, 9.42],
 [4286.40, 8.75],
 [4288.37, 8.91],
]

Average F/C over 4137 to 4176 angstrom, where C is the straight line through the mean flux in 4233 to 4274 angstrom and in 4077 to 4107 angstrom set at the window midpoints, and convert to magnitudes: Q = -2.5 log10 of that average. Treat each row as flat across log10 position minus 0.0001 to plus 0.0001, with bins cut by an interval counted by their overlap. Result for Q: -0.07 mag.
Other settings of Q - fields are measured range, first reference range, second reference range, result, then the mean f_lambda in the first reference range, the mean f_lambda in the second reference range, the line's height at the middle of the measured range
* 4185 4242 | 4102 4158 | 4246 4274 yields 0.00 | 9.52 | 9.84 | 9.73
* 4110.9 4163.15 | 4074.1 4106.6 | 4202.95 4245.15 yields -0.06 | 9.06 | 9.72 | 9.29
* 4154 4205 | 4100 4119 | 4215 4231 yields -0.08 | 8.99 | 9.32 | 9.19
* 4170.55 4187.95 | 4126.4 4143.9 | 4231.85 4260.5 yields 0.02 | 9.65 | 9.9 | 9.75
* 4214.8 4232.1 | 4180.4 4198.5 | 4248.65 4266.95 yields 0.08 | 9.98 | 10.1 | 10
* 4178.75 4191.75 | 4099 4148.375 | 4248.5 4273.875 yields -0.06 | 9.41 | 9.83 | 9.6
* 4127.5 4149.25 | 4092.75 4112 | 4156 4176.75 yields -0.05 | 8.1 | 10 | 9.19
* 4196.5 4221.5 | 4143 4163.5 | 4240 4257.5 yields 0.02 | 10.1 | 9.91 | 10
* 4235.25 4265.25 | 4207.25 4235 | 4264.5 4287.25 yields -0.05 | 9.57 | 9.57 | 9.57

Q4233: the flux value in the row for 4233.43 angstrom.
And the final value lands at 9.8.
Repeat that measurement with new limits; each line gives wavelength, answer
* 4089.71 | 10.5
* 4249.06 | 10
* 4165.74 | 10.2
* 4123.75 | 9.58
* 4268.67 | 9.58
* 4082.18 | 10.5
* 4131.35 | 8.98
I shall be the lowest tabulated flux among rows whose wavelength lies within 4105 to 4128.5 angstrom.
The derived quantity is 7.7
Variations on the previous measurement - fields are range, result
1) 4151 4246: 8.28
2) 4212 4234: 8.52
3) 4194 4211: 8.59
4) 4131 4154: 8.98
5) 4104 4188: 7.14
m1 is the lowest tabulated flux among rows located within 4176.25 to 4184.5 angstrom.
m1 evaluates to 8.31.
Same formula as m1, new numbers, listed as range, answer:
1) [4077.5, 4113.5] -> 7.04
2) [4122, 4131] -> 9.33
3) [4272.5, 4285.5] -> 8.48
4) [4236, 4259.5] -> 9.3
